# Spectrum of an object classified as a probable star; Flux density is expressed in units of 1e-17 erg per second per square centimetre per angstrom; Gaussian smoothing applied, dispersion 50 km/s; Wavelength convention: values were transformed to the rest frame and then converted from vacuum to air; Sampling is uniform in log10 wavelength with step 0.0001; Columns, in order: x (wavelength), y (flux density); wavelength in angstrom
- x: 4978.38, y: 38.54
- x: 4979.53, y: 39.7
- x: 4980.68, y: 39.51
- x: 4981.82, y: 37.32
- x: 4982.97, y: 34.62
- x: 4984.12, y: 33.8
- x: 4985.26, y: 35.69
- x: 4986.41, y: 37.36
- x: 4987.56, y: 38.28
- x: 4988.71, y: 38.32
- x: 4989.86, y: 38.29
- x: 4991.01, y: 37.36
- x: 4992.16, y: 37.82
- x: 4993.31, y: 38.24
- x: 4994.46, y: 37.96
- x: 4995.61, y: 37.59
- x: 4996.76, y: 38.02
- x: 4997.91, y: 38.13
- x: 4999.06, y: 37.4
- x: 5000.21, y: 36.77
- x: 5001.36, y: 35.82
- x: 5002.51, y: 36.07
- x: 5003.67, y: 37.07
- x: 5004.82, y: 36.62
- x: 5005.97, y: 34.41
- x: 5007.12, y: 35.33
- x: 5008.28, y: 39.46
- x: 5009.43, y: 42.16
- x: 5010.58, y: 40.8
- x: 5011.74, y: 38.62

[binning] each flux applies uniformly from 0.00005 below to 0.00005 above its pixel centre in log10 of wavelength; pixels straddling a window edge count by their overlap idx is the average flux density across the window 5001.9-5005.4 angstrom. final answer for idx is 36.6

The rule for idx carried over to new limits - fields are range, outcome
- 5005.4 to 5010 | 37.8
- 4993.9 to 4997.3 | 37.9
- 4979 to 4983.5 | 37.8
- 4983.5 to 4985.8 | 34.8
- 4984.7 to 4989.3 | 37.4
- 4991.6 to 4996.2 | 37.9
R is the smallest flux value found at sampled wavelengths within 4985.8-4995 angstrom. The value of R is 37.36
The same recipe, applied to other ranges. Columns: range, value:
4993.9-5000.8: 36.77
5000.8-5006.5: 34.41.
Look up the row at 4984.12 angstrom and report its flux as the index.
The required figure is 33.8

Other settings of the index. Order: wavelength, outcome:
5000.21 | 36.77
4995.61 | 37.59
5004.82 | 36.62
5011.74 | 38.62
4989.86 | 38.29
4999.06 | 37.4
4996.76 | 38.02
